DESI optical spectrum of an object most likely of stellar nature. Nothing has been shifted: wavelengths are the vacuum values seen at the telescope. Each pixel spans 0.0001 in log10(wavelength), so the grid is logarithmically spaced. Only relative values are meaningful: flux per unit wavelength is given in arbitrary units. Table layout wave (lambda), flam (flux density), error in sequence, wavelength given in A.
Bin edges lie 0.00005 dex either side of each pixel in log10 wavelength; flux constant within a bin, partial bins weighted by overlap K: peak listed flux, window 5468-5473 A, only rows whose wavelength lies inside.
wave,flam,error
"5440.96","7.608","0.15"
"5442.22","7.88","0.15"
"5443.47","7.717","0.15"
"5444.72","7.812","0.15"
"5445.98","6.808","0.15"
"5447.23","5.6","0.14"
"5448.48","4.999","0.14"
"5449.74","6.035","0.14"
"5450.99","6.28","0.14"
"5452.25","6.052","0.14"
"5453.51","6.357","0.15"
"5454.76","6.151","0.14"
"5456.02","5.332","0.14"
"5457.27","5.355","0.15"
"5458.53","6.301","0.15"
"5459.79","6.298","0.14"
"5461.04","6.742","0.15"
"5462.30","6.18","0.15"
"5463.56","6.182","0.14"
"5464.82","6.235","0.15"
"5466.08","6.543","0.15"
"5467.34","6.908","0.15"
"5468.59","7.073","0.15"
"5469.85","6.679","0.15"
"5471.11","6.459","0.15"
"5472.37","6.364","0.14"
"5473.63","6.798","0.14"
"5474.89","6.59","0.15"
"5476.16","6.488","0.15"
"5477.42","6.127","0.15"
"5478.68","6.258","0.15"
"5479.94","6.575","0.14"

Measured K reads 7.073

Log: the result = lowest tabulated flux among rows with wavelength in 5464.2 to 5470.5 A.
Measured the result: 6.235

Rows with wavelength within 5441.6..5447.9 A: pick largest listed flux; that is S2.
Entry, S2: 7.88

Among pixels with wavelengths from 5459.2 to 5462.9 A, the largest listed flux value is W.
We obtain 6.742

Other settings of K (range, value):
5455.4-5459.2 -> 6.301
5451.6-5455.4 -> 6.357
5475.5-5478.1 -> 6.488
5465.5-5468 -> 6.908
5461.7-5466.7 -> 6.543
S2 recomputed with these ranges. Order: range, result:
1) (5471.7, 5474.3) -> 6.798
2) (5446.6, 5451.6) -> 6.28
